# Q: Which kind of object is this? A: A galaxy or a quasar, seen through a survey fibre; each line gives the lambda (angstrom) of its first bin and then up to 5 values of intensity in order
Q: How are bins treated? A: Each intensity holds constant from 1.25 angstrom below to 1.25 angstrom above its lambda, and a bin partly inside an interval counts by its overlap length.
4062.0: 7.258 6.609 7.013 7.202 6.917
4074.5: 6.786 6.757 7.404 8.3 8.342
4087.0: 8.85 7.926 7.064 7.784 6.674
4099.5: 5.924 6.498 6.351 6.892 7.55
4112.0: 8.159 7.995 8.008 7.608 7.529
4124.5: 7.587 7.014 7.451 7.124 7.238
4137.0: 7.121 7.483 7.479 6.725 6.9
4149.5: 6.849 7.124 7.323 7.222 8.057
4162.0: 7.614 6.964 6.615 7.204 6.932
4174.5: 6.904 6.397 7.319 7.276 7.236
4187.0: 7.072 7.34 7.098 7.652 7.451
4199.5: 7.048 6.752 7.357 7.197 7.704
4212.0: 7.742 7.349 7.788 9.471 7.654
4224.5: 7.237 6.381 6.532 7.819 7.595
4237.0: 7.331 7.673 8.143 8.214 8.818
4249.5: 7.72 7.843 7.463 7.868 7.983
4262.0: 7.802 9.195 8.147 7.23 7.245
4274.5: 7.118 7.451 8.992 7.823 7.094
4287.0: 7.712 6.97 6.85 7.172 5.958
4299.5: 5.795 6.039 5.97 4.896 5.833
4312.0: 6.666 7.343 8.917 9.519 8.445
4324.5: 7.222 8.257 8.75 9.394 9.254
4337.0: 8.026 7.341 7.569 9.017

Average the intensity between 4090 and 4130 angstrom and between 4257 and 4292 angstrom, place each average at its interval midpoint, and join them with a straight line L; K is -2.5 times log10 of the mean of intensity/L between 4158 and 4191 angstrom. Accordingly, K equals 0.04 mag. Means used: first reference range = 7.26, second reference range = 7.72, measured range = 7.15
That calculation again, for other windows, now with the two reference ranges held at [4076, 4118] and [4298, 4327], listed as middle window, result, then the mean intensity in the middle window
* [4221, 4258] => -0.07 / 7.62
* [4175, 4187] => 0.03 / 7.05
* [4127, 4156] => 0.03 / 7.16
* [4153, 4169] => 0.00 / 7.29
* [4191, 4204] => 0.00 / 7.21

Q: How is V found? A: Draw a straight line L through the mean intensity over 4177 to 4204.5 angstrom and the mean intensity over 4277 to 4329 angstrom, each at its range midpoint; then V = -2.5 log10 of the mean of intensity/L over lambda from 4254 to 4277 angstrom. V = -0.084 mag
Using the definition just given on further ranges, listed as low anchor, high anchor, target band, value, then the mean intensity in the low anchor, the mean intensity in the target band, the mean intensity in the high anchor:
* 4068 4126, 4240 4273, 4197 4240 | 0.06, 7.39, 7.44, 7.97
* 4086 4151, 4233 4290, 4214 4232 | 0.02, 7.29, 7.52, 7.81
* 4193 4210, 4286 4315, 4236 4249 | -0.16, 7.29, 8.03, 6.4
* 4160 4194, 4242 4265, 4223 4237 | 0.09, 7.11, 7.14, 8.07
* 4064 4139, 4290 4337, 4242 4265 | -0.10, 7.33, 8.07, 7.36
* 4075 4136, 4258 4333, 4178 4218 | 0.02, 7.41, 7.33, 7.45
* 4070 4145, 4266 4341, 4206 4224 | -0.06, 7.36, 7.83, 7.45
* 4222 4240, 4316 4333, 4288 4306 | 0.27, 7.24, 6.39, 8.63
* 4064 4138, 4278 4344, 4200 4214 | 0.01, 7.33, 7.33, 7.47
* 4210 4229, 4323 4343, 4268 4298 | 0.09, 7.62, 7.32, 8.24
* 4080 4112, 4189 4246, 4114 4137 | -0.01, 7.38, 7.47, 7.51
